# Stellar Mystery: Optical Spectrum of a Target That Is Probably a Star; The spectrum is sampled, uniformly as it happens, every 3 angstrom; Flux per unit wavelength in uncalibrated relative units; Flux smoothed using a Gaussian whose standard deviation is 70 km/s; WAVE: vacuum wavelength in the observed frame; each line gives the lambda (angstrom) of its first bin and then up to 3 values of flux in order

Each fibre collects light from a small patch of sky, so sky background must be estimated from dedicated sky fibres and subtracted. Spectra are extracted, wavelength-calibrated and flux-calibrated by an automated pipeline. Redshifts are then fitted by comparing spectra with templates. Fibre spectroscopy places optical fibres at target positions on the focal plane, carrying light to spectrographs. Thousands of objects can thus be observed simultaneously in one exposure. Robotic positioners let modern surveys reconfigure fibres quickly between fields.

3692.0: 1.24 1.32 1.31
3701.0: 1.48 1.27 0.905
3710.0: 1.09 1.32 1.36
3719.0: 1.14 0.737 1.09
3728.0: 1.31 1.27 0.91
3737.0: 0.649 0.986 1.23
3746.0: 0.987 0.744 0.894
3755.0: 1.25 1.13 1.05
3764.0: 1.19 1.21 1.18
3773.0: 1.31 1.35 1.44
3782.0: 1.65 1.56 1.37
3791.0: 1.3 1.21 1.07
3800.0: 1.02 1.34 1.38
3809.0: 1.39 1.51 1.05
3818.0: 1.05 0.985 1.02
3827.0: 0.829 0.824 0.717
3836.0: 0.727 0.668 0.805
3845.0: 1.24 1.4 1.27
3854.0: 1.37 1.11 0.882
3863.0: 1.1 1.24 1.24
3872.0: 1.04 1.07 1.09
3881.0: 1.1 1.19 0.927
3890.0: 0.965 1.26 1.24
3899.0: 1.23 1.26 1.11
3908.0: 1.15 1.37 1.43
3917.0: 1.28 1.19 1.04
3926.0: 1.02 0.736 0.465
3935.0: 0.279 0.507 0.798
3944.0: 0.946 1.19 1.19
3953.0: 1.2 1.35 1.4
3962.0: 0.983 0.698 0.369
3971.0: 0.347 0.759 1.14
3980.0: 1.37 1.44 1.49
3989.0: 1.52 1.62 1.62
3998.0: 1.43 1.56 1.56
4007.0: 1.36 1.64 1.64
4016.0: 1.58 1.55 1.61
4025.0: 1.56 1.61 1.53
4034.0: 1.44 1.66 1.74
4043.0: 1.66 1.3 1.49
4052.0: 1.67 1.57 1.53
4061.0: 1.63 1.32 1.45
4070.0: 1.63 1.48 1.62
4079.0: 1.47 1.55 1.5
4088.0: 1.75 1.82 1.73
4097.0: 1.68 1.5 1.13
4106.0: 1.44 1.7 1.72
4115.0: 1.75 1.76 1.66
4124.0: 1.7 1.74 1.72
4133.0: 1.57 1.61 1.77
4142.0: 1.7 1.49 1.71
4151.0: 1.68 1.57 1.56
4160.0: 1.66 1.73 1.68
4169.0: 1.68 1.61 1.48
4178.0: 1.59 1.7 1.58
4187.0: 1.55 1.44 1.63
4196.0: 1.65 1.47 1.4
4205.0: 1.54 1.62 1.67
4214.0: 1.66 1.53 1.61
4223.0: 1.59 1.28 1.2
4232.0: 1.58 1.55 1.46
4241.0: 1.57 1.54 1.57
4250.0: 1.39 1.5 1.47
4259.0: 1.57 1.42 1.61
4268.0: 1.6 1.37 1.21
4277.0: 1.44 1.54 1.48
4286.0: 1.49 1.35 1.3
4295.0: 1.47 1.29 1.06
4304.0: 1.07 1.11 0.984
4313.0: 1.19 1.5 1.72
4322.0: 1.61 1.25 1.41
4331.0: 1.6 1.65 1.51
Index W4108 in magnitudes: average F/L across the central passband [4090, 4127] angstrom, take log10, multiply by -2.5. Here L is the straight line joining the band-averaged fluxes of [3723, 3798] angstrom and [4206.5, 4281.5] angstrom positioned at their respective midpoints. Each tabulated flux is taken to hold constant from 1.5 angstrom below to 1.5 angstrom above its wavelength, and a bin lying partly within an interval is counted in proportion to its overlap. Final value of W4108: -0.16 mag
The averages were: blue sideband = 1.17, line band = 1.63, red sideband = 1.5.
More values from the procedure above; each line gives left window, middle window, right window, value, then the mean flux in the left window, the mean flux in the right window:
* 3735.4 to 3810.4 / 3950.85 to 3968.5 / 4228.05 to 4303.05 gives 0.23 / 1.19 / 1.44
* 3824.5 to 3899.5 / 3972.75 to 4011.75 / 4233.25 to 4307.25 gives -0.21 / 1.06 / 1.42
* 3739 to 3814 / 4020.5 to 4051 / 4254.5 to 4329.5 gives -0.19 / 1.23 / 1.38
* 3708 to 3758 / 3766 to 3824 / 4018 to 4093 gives -0.11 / 1.06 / 1.57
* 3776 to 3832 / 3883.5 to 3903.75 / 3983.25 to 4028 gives 0.19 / 1.22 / 1.55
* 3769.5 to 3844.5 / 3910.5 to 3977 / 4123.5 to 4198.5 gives 0.39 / 1.15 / 1.63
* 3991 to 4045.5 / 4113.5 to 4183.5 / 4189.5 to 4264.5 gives -0.08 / 1.57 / 1.52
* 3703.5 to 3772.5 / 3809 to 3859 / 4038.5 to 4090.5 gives 0.17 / 1.08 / 1.56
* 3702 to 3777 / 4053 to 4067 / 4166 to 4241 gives -0.08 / 1.1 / 1.55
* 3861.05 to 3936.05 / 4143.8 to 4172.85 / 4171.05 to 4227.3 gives -0.10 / 1.08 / 1.56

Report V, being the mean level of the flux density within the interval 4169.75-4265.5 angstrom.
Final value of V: 1.53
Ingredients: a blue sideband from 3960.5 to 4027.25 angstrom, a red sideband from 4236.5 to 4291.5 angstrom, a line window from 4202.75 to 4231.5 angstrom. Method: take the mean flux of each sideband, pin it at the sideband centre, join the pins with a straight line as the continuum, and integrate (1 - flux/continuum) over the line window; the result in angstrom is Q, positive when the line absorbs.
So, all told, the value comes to -1.5 angstrom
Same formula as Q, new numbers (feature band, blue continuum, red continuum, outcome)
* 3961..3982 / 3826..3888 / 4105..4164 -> 7.77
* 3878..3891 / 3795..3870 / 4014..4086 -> 1.57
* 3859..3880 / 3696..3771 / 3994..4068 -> 3.37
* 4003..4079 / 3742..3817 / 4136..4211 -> -3.72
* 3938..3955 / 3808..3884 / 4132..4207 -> 2.92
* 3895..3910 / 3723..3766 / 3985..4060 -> 1.52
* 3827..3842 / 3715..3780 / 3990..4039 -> 6.02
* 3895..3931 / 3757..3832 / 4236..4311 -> 2.82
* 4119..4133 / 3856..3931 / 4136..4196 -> -1.29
